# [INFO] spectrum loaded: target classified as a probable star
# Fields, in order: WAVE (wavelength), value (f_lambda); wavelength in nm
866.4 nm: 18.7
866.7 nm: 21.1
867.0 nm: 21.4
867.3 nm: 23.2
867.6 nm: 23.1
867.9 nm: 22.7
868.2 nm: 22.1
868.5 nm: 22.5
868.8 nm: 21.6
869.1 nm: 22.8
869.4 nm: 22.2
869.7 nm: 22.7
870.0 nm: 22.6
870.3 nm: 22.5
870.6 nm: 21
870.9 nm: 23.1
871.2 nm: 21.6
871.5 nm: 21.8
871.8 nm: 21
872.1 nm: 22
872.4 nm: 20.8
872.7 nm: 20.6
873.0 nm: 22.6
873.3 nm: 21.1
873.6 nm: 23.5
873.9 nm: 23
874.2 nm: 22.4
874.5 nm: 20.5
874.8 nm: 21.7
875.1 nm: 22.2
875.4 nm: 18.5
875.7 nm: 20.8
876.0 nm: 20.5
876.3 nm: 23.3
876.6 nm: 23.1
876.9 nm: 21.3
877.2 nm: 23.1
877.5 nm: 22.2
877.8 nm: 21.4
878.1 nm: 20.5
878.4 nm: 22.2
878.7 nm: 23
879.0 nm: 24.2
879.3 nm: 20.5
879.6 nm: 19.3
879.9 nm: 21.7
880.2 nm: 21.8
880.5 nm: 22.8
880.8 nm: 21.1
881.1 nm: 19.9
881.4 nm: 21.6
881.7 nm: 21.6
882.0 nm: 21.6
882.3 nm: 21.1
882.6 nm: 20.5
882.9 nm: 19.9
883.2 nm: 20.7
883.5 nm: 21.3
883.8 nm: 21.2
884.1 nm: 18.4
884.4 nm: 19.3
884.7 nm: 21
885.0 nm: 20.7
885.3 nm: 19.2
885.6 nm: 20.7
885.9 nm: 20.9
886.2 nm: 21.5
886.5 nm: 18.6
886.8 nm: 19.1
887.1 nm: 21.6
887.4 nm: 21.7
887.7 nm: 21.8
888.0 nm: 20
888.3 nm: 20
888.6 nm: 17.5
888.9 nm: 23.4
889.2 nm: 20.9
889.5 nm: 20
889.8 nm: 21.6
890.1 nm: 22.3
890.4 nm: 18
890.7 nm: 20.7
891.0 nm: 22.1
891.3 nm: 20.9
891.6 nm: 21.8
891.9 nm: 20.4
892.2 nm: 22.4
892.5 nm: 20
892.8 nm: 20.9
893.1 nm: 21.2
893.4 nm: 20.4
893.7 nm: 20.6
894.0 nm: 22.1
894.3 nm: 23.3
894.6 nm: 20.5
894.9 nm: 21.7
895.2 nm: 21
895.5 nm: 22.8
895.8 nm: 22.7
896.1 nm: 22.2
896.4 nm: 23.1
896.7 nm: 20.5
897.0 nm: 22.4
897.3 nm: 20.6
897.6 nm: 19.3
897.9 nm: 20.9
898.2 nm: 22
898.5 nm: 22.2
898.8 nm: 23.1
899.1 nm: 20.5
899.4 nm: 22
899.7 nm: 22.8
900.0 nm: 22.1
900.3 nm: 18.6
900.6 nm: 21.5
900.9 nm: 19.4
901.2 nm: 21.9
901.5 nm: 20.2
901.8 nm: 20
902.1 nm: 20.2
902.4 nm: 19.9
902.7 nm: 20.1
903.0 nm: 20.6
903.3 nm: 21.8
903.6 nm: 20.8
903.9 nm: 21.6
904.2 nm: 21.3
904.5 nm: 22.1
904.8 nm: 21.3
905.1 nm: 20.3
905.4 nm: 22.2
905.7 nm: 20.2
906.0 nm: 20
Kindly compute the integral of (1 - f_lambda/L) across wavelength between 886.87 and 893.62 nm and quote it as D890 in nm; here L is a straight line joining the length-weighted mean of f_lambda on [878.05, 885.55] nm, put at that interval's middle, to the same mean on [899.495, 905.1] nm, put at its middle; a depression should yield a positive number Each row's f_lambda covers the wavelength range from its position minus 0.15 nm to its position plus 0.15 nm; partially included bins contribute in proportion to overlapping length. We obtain 0.03 nm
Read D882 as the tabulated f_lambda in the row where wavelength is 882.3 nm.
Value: 21.1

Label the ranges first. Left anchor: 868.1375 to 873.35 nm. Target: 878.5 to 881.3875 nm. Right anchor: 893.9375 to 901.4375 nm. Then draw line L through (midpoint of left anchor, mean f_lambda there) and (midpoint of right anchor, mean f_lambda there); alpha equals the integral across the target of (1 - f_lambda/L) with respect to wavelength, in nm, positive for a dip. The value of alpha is 0.03 nm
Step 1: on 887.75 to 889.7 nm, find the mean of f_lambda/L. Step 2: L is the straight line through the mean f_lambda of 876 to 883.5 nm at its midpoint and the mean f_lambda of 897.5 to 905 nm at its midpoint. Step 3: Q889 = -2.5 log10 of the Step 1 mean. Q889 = 0.05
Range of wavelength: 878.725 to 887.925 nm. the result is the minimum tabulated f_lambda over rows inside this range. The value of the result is 18.4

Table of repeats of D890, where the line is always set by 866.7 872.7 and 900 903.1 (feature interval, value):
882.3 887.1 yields 0.221 nm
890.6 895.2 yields -0.103 nm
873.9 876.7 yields 0.035 nm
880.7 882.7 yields 0.032 nm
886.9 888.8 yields 0.054 nm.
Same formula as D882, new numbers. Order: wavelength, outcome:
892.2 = 22.4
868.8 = 21.6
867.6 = 23.1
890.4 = 18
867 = 21.4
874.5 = 20.5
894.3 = 23.3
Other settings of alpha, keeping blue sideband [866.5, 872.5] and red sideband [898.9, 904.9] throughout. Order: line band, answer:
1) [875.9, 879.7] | -0.03 nm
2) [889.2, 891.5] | 0.06 nm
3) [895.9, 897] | -0.05 nm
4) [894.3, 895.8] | -0.04 nm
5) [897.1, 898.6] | 0.01 nm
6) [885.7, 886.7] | 0.06 nm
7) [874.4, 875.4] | 0.04 nm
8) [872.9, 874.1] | -0.03 nm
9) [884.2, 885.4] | 0.08 nm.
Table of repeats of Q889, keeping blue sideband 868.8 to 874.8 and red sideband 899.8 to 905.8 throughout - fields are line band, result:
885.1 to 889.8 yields 0.05 mag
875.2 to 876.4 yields 0.06 mag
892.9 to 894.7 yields -0.01 mag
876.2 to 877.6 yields -0.04 mag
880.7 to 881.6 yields 0.04 mag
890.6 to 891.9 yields 0.00 mag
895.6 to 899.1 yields -0.03 mag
